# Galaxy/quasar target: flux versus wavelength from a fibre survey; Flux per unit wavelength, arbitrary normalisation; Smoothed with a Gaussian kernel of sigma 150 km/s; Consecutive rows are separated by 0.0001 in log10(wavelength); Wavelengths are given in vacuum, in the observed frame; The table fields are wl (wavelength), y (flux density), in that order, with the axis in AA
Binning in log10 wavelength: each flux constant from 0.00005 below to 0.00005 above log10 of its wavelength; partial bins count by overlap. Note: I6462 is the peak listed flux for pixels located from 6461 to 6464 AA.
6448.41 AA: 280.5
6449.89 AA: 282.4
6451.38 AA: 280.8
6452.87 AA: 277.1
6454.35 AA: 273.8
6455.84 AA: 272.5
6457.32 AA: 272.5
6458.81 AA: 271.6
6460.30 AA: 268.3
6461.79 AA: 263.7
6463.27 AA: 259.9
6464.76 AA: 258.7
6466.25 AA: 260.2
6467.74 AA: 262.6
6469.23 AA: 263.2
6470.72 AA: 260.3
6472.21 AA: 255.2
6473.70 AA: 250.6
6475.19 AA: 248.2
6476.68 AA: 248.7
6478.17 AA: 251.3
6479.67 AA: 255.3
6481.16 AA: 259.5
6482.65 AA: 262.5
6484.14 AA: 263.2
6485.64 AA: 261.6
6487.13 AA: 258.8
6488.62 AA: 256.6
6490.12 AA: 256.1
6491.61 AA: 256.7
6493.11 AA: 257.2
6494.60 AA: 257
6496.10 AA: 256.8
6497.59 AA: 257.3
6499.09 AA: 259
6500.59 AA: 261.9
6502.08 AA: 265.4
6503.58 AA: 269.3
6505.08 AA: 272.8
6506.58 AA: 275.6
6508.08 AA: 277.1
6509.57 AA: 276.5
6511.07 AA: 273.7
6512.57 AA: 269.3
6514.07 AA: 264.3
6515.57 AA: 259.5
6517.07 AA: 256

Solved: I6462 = 263.7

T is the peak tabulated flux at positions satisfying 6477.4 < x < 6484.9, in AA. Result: 263.2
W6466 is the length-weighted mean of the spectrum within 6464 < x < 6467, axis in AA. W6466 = 259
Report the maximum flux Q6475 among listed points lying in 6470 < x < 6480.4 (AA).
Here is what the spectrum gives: 260.3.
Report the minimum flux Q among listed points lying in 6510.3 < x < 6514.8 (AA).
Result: 264.3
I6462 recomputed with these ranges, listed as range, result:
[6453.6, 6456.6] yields 273.8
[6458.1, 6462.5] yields 271.6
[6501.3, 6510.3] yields 277.1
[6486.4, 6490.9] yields 258.8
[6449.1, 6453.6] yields 282.4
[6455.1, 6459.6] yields 272.5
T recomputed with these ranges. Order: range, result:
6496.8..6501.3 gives 261.9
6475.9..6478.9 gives 251.3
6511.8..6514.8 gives 269.3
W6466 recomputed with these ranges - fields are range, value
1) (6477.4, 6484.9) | 258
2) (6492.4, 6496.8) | 257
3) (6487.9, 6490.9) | 256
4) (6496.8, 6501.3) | 259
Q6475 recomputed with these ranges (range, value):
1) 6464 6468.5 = 262.6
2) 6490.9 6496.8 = 257.2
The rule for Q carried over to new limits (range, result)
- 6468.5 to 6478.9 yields 248.2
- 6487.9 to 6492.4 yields 256.1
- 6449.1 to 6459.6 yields 271.6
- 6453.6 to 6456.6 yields 272.5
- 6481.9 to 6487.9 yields 258.8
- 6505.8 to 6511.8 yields 273.7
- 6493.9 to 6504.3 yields 256.8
